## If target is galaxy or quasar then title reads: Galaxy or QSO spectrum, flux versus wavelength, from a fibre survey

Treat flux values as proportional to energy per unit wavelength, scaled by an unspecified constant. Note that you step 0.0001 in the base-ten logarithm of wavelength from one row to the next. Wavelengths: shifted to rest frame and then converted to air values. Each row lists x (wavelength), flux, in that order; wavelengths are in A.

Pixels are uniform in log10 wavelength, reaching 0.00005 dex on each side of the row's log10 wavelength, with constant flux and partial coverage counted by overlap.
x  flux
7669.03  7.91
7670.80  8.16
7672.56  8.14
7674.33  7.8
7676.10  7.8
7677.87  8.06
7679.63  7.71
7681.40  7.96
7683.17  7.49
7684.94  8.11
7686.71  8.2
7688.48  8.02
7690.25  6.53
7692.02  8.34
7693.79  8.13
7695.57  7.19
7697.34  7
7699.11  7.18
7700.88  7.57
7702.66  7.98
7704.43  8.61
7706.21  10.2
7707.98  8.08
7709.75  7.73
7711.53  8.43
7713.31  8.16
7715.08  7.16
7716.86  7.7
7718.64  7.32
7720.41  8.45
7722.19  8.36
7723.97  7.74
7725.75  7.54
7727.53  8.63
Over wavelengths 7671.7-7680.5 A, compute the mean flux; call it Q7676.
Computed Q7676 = 7.9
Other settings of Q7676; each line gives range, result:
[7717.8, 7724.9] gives 7.97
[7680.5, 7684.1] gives 7.72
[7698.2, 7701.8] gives 7.37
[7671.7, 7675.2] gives 7.96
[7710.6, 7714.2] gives 8.28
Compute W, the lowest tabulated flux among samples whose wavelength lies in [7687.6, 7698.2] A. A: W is 6.53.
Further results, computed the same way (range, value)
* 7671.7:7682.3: 7.71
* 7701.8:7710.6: 7.73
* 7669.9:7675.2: 7.8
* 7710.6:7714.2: 8.16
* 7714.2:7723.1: 7.16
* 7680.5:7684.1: 7.49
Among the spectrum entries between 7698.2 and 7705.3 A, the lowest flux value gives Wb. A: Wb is 7.18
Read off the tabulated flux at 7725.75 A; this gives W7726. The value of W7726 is 7.54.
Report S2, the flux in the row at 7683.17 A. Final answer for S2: 7.49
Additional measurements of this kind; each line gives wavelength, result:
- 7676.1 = 7.8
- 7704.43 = 8.61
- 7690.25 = 6.53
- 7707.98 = 8.08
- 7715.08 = 7.16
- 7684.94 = 8.11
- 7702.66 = 7.98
